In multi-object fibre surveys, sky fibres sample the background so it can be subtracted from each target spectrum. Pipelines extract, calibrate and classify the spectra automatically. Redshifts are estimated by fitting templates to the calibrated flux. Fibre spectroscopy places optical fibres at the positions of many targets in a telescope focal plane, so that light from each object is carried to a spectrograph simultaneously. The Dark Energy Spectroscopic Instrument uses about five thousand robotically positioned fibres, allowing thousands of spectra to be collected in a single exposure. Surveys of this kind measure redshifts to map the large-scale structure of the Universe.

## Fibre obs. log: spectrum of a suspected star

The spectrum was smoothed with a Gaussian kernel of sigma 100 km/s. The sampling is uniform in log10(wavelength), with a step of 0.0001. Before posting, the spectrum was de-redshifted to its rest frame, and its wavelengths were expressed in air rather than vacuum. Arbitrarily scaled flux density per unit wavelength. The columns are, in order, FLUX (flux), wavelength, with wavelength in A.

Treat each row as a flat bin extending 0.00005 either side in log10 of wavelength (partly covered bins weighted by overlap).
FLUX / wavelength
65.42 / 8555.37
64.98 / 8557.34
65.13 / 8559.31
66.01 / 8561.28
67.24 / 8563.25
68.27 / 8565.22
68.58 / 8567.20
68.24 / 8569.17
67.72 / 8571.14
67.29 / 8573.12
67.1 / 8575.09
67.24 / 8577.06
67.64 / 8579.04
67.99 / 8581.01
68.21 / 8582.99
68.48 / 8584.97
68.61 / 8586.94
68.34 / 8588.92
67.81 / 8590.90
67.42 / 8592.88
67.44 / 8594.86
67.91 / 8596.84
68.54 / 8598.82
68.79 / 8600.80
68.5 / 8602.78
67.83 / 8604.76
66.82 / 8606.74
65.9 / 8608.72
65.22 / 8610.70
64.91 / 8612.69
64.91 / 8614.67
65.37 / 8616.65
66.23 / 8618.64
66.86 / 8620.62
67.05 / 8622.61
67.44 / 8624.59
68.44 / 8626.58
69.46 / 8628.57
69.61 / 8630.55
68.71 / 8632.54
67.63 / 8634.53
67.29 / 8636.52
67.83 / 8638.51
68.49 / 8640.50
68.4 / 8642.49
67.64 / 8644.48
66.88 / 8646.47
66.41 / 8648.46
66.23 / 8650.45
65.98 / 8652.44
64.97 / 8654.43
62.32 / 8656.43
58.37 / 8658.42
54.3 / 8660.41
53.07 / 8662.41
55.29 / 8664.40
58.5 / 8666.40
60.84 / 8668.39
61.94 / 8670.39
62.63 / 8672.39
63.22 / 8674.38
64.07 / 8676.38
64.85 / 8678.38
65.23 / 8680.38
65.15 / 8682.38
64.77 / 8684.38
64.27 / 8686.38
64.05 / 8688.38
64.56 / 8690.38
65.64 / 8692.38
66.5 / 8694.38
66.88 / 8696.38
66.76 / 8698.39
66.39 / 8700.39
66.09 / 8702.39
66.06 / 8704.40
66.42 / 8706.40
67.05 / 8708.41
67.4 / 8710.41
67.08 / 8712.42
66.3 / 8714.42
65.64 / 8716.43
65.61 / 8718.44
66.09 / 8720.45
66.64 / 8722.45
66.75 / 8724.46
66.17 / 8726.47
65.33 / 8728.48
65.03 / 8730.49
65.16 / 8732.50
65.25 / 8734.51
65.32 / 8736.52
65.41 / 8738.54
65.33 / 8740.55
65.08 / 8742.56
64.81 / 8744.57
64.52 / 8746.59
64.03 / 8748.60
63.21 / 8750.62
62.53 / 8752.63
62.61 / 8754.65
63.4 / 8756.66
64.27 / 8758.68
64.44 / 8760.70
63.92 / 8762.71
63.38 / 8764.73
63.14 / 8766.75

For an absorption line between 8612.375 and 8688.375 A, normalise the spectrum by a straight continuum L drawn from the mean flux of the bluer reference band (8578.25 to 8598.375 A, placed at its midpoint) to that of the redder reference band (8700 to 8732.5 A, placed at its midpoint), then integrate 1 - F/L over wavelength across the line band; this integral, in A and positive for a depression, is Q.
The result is 2.9 A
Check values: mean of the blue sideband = 68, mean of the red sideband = 66.2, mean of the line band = 64.6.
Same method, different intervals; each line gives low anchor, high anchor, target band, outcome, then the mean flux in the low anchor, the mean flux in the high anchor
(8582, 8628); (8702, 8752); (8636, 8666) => 1.47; 67.3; 65.6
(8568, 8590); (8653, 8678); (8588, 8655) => -3.36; 67.9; 60.2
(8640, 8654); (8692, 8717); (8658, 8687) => 2.47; 67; 66.5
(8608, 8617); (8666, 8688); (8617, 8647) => -1.46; 65.3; 63.4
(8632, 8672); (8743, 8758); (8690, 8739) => -1.93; 63.5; 63.7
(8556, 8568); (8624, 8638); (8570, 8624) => 0.18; 66.6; 68.3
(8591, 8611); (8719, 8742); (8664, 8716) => 1.25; 67.5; 65.7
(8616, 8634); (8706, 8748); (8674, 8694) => 0.58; 67.7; 65.8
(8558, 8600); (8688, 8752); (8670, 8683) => 0.47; 67.7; 65.7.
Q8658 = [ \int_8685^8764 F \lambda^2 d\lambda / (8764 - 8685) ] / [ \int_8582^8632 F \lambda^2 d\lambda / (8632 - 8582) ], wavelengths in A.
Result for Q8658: 1.00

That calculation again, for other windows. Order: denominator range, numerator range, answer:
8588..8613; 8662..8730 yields 0.98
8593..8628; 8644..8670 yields 0.93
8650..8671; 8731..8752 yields 1.10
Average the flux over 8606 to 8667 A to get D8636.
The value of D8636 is 65.1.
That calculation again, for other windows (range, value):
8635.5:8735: 64.7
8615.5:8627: 66.8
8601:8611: 67.2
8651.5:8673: 59.8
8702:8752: 65.6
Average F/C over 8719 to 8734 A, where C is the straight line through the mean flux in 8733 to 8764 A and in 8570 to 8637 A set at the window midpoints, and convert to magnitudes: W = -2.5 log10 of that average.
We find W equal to -0.018 mag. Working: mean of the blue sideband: 67.5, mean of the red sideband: 64.3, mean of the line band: 65.9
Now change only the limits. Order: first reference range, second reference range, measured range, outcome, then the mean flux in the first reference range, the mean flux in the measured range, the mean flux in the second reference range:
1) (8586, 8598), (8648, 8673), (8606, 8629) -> -0.021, 67.9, 66.5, 60.7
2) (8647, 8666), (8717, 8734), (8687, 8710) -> -0.036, 60.9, 66.1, 65.8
